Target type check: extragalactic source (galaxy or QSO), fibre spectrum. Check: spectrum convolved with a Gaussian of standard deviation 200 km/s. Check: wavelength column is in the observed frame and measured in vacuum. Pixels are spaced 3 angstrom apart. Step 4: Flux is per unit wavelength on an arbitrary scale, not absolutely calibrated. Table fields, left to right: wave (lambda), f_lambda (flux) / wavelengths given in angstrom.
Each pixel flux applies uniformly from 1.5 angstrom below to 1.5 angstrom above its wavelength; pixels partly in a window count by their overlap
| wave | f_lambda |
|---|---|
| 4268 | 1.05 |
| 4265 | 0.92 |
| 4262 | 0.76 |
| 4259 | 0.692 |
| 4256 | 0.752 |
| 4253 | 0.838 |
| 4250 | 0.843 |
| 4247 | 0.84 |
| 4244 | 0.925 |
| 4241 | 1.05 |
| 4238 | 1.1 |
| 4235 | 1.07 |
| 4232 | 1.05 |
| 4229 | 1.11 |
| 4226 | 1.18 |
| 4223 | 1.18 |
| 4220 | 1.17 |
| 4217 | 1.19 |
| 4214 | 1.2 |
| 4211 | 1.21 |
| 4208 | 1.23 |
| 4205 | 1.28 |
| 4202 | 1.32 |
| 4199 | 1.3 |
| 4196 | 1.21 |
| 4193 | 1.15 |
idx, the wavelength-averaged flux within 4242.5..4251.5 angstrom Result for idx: 0.869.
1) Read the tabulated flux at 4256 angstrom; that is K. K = 0.752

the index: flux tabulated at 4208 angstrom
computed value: 1.23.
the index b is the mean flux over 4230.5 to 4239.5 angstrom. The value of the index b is 1.07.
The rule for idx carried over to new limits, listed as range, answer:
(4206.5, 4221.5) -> 1.2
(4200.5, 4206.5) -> 1.3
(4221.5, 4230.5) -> 1.16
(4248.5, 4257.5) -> 0.811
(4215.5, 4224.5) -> 1.18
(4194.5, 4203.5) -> 1.28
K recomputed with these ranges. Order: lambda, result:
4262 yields 0.76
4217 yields 1.19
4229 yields 1.11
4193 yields 1.15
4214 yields 1.2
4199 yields 1.3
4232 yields 1.05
